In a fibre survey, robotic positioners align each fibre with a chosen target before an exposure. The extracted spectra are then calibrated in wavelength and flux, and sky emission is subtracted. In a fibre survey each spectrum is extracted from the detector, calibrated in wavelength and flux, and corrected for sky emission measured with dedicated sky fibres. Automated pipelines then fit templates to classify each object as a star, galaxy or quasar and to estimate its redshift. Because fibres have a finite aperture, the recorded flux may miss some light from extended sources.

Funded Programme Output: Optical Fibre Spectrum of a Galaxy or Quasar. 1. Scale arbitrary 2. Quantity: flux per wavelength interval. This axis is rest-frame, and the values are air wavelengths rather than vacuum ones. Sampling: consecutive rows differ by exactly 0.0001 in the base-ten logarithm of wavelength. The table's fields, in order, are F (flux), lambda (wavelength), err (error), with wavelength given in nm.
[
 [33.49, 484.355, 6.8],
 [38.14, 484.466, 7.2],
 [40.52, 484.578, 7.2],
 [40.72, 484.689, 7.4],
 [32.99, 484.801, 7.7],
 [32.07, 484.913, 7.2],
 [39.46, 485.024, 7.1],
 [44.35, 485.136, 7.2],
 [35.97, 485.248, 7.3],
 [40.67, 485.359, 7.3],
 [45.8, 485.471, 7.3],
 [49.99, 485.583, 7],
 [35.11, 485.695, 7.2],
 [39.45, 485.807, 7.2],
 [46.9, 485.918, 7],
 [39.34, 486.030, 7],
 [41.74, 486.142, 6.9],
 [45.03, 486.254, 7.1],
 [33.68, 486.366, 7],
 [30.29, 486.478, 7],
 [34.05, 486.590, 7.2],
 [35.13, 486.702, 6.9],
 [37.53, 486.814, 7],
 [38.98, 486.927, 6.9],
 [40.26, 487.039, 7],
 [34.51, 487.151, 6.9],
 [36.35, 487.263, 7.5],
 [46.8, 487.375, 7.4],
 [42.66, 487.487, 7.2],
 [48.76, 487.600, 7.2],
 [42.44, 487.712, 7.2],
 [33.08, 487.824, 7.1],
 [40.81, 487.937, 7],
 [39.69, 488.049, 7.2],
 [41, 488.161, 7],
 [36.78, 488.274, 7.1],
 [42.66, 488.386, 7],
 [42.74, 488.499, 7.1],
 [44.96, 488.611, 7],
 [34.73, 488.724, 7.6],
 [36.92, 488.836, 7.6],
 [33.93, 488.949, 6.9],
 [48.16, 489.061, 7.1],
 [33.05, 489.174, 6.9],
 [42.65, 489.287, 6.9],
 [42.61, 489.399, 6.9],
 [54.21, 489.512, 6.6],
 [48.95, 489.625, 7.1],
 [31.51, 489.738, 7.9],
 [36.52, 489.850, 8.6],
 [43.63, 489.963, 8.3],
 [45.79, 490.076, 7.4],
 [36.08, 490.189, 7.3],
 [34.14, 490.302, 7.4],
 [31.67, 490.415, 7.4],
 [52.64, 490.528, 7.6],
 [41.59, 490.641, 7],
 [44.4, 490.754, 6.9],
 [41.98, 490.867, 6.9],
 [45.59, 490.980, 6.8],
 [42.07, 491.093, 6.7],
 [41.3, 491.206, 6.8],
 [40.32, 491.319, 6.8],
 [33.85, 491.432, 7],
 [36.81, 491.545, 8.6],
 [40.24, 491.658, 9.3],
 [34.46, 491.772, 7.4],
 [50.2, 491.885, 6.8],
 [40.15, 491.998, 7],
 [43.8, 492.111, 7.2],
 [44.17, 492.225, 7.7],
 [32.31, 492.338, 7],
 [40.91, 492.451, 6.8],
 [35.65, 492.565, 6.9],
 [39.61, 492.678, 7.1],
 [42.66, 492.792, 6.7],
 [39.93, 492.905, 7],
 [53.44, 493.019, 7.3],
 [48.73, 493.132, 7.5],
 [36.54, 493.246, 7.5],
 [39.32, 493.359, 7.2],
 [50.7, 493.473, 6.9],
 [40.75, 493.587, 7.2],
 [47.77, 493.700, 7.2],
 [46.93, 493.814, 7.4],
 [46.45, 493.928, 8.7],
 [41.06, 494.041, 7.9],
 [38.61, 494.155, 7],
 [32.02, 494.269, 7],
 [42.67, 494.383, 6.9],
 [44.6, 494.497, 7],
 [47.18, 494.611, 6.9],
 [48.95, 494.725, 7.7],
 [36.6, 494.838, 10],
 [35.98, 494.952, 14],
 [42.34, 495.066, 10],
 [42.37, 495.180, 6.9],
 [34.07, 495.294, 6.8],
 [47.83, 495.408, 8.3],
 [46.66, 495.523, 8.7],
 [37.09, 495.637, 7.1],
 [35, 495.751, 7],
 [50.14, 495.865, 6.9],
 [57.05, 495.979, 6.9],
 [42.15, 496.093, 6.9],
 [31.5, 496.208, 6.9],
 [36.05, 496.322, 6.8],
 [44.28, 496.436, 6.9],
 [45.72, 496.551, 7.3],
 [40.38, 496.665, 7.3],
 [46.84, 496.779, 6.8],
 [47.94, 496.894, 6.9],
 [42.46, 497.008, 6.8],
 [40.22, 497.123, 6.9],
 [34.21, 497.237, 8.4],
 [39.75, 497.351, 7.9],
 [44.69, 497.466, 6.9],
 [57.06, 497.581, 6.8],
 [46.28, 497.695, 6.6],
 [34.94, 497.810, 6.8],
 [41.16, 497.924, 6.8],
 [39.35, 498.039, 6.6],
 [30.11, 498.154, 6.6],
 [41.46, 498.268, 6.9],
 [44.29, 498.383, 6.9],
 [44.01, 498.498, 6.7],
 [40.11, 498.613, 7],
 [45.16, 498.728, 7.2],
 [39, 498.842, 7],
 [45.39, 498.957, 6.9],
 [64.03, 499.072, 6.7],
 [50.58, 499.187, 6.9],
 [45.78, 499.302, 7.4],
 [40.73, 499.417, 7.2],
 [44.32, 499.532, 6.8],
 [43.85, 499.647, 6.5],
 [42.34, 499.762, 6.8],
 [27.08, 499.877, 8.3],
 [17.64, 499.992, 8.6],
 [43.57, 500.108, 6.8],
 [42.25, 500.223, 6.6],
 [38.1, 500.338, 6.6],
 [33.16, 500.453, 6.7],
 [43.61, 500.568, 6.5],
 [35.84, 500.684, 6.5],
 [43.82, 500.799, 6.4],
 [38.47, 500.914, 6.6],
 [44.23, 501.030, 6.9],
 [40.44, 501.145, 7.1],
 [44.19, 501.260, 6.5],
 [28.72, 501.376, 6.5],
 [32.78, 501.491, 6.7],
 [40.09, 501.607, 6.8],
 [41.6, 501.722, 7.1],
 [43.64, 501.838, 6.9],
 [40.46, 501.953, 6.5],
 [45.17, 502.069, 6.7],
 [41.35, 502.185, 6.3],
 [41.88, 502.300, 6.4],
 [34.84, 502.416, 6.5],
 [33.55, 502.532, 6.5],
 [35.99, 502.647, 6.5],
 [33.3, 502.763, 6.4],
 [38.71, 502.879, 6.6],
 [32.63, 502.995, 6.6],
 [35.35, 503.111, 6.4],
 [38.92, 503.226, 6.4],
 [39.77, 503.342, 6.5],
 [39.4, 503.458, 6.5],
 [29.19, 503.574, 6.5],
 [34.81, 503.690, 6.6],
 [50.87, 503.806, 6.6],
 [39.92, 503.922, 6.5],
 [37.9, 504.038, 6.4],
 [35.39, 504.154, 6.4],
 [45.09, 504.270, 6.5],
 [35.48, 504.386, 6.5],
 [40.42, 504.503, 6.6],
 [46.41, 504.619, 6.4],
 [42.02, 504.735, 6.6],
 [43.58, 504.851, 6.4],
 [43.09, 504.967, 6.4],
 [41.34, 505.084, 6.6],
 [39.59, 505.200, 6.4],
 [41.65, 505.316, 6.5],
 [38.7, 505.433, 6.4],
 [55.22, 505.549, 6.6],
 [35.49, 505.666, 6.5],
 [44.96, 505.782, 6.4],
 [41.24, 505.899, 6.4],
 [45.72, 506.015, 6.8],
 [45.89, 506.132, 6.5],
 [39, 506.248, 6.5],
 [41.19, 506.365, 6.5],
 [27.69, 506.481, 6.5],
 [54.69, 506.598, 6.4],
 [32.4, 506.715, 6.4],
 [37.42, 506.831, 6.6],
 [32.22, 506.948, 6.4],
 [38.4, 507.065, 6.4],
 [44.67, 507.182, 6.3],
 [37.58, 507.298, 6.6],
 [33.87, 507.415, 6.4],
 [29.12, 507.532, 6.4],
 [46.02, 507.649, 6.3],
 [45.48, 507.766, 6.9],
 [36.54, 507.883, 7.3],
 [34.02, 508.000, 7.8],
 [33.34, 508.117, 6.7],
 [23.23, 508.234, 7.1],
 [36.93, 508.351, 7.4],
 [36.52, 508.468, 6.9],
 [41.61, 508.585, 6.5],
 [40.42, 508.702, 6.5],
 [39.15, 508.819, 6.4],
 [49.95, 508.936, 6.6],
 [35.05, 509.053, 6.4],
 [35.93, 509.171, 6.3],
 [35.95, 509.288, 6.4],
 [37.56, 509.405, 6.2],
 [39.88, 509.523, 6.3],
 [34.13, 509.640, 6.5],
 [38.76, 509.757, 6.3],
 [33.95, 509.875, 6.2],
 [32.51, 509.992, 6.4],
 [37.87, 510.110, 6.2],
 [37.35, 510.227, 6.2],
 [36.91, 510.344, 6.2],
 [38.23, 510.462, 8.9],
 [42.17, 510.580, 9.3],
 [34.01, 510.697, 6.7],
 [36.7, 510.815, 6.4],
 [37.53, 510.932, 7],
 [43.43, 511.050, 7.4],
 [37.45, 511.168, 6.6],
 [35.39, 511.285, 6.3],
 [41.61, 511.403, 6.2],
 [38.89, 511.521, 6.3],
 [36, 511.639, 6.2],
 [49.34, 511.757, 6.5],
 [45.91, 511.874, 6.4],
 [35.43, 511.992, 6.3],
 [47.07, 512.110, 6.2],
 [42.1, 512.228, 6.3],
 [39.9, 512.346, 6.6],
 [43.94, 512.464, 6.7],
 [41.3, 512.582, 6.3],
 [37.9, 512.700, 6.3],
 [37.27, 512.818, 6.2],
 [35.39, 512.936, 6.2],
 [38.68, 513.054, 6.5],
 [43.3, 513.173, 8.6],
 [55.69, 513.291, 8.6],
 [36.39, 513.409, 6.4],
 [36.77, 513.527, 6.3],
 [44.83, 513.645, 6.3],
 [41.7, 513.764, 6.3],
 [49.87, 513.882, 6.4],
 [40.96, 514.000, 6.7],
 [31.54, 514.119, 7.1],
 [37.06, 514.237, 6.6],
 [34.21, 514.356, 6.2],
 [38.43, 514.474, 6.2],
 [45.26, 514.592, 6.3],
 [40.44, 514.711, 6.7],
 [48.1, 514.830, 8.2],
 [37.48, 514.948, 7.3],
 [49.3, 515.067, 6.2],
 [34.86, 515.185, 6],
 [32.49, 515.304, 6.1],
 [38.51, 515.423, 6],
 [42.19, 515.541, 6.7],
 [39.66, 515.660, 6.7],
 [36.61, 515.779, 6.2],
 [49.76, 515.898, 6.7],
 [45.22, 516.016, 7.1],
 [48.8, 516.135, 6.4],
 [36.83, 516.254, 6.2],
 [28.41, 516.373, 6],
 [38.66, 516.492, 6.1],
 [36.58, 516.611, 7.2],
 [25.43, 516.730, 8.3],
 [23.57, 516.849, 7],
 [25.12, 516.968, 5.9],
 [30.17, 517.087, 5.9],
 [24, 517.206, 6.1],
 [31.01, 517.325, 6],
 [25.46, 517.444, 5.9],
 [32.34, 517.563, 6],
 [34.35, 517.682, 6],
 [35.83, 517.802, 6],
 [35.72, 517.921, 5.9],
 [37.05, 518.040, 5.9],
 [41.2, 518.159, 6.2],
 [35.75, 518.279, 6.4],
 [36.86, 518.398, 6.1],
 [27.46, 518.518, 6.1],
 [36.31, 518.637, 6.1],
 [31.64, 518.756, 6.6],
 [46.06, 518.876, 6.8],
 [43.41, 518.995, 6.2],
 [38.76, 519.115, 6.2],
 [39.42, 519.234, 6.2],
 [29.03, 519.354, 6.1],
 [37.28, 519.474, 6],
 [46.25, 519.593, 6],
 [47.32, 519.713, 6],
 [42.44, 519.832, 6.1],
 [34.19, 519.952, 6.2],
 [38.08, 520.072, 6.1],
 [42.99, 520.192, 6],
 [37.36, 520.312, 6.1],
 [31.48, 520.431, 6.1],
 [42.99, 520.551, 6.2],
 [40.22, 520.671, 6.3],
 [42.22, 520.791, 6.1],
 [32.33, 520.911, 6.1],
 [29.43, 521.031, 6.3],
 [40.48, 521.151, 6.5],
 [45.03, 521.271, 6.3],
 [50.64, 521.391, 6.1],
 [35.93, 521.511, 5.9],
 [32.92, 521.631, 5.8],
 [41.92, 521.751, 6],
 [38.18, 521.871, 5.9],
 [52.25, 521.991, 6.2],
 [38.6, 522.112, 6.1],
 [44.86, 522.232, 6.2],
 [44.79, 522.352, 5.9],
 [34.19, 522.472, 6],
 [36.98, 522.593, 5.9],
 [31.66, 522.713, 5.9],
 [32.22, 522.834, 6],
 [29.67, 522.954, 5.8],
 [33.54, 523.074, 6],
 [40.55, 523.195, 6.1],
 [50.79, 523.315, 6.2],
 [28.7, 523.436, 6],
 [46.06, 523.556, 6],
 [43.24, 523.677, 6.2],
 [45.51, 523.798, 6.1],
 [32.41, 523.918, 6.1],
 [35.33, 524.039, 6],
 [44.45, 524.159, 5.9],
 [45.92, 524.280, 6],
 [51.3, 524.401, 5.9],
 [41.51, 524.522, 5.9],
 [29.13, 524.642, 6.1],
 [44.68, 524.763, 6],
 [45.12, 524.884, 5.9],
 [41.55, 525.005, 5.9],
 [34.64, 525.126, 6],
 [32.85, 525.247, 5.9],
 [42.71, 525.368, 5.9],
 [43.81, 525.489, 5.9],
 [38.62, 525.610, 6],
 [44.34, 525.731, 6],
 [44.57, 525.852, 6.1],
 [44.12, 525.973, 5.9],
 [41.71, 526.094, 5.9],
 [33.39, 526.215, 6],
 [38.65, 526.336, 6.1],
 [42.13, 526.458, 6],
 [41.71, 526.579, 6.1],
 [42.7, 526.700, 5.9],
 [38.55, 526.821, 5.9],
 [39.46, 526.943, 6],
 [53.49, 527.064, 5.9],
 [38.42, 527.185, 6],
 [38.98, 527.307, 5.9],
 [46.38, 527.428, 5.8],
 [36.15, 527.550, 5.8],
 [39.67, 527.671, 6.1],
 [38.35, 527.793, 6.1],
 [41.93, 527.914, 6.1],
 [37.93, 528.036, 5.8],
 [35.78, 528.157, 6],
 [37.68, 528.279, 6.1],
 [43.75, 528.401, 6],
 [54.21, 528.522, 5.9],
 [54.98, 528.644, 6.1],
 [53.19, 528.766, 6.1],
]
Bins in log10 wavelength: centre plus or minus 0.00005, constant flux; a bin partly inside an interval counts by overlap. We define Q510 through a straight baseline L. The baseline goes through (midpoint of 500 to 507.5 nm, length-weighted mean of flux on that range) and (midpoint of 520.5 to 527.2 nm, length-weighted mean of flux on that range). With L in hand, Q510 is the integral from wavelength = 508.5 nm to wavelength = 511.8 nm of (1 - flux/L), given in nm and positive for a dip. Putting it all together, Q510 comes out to 0.109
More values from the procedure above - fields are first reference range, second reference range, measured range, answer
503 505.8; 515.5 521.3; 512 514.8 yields -0.21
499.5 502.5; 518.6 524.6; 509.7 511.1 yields 0.06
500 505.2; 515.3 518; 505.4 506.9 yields -0.14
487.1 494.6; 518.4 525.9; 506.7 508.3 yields 0.17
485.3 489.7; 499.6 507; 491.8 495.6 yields -0.22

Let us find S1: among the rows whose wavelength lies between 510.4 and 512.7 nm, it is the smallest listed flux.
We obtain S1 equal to 34.01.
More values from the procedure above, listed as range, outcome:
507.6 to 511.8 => 23.23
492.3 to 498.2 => 30.11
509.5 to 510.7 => 32.51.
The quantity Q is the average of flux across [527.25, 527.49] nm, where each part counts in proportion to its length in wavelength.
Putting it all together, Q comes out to 42.7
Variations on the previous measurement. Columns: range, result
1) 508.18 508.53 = 32.5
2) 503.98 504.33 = 39.5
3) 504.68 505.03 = 42.9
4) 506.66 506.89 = 35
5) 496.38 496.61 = 44.9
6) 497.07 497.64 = 43.3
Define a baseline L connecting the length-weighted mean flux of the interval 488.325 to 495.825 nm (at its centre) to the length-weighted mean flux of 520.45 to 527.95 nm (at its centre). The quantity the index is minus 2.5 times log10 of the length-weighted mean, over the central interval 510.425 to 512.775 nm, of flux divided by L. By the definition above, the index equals 0.01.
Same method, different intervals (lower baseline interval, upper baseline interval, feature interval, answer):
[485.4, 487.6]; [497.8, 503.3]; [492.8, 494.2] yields -0.113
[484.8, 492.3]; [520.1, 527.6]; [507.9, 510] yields 0.099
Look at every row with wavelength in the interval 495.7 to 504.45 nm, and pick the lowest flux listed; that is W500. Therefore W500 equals 17.64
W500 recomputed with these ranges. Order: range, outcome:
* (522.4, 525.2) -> 28.7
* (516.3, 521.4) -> 23.57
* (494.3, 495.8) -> 34.07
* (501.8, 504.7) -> 29.19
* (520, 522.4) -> 29.43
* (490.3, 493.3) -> 31.67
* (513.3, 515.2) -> 31.54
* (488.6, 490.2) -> 31.51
